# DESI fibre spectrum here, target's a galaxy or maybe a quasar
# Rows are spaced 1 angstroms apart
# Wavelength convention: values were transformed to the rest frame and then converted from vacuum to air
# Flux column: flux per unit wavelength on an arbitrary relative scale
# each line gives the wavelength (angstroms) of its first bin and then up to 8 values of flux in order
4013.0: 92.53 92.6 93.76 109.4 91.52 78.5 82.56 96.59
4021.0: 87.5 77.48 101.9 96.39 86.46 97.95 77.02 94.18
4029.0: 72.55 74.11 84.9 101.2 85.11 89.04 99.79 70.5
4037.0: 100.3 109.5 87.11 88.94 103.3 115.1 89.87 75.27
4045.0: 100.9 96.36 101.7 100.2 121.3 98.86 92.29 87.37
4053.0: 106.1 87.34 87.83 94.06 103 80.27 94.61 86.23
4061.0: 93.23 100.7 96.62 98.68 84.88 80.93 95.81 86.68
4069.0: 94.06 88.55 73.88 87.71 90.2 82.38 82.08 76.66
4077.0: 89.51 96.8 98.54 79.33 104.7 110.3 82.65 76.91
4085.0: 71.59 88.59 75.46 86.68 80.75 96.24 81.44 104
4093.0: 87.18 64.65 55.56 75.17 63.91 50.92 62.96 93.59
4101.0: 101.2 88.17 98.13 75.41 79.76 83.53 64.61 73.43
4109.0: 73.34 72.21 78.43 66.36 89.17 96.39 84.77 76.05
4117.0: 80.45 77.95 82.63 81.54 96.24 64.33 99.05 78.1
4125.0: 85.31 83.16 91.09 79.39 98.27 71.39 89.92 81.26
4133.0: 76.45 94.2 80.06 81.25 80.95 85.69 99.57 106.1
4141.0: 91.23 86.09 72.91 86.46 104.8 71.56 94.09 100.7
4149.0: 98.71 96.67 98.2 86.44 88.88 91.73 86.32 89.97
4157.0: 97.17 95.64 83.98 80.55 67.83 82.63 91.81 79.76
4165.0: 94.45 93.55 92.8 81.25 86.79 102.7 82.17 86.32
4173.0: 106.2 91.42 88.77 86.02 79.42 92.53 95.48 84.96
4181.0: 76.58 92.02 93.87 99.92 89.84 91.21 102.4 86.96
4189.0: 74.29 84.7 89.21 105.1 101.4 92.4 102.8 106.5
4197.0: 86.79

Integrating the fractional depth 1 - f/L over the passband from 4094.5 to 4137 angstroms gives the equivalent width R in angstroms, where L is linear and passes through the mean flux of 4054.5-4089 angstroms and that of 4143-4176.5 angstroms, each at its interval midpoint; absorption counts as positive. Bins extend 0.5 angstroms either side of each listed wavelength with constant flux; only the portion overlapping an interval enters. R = 4.2 angstroms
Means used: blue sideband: 88.7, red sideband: 89.6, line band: 80.4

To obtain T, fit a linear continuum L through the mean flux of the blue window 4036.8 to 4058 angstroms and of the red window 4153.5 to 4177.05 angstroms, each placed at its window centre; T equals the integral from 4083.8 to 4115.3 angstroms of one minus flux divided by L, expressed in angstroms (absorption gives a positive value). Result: 4.7 angstroms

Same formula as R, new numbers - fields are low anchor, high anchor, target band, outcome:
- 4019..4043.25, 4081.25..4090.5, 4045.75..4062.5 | -1.3 angstroms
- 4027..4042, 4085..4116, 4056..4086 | -1.7 angstroms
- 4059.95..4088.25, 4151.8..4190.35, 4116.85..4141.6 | 0.9 angstroms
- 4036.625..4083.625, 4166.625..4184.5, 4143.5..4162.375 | 0.2 angstroms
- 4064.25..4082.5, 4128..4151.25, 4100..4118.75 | 1.6 angstroms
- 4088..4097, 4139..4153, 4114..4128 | 0.5 angstroms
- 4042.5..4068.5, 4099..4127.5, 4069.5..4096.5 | 1.1 angstroms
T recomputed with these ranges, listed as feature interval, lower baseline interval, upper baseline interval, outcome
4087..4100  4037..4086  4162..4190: 2.1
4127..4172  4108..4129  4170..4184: -1.1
